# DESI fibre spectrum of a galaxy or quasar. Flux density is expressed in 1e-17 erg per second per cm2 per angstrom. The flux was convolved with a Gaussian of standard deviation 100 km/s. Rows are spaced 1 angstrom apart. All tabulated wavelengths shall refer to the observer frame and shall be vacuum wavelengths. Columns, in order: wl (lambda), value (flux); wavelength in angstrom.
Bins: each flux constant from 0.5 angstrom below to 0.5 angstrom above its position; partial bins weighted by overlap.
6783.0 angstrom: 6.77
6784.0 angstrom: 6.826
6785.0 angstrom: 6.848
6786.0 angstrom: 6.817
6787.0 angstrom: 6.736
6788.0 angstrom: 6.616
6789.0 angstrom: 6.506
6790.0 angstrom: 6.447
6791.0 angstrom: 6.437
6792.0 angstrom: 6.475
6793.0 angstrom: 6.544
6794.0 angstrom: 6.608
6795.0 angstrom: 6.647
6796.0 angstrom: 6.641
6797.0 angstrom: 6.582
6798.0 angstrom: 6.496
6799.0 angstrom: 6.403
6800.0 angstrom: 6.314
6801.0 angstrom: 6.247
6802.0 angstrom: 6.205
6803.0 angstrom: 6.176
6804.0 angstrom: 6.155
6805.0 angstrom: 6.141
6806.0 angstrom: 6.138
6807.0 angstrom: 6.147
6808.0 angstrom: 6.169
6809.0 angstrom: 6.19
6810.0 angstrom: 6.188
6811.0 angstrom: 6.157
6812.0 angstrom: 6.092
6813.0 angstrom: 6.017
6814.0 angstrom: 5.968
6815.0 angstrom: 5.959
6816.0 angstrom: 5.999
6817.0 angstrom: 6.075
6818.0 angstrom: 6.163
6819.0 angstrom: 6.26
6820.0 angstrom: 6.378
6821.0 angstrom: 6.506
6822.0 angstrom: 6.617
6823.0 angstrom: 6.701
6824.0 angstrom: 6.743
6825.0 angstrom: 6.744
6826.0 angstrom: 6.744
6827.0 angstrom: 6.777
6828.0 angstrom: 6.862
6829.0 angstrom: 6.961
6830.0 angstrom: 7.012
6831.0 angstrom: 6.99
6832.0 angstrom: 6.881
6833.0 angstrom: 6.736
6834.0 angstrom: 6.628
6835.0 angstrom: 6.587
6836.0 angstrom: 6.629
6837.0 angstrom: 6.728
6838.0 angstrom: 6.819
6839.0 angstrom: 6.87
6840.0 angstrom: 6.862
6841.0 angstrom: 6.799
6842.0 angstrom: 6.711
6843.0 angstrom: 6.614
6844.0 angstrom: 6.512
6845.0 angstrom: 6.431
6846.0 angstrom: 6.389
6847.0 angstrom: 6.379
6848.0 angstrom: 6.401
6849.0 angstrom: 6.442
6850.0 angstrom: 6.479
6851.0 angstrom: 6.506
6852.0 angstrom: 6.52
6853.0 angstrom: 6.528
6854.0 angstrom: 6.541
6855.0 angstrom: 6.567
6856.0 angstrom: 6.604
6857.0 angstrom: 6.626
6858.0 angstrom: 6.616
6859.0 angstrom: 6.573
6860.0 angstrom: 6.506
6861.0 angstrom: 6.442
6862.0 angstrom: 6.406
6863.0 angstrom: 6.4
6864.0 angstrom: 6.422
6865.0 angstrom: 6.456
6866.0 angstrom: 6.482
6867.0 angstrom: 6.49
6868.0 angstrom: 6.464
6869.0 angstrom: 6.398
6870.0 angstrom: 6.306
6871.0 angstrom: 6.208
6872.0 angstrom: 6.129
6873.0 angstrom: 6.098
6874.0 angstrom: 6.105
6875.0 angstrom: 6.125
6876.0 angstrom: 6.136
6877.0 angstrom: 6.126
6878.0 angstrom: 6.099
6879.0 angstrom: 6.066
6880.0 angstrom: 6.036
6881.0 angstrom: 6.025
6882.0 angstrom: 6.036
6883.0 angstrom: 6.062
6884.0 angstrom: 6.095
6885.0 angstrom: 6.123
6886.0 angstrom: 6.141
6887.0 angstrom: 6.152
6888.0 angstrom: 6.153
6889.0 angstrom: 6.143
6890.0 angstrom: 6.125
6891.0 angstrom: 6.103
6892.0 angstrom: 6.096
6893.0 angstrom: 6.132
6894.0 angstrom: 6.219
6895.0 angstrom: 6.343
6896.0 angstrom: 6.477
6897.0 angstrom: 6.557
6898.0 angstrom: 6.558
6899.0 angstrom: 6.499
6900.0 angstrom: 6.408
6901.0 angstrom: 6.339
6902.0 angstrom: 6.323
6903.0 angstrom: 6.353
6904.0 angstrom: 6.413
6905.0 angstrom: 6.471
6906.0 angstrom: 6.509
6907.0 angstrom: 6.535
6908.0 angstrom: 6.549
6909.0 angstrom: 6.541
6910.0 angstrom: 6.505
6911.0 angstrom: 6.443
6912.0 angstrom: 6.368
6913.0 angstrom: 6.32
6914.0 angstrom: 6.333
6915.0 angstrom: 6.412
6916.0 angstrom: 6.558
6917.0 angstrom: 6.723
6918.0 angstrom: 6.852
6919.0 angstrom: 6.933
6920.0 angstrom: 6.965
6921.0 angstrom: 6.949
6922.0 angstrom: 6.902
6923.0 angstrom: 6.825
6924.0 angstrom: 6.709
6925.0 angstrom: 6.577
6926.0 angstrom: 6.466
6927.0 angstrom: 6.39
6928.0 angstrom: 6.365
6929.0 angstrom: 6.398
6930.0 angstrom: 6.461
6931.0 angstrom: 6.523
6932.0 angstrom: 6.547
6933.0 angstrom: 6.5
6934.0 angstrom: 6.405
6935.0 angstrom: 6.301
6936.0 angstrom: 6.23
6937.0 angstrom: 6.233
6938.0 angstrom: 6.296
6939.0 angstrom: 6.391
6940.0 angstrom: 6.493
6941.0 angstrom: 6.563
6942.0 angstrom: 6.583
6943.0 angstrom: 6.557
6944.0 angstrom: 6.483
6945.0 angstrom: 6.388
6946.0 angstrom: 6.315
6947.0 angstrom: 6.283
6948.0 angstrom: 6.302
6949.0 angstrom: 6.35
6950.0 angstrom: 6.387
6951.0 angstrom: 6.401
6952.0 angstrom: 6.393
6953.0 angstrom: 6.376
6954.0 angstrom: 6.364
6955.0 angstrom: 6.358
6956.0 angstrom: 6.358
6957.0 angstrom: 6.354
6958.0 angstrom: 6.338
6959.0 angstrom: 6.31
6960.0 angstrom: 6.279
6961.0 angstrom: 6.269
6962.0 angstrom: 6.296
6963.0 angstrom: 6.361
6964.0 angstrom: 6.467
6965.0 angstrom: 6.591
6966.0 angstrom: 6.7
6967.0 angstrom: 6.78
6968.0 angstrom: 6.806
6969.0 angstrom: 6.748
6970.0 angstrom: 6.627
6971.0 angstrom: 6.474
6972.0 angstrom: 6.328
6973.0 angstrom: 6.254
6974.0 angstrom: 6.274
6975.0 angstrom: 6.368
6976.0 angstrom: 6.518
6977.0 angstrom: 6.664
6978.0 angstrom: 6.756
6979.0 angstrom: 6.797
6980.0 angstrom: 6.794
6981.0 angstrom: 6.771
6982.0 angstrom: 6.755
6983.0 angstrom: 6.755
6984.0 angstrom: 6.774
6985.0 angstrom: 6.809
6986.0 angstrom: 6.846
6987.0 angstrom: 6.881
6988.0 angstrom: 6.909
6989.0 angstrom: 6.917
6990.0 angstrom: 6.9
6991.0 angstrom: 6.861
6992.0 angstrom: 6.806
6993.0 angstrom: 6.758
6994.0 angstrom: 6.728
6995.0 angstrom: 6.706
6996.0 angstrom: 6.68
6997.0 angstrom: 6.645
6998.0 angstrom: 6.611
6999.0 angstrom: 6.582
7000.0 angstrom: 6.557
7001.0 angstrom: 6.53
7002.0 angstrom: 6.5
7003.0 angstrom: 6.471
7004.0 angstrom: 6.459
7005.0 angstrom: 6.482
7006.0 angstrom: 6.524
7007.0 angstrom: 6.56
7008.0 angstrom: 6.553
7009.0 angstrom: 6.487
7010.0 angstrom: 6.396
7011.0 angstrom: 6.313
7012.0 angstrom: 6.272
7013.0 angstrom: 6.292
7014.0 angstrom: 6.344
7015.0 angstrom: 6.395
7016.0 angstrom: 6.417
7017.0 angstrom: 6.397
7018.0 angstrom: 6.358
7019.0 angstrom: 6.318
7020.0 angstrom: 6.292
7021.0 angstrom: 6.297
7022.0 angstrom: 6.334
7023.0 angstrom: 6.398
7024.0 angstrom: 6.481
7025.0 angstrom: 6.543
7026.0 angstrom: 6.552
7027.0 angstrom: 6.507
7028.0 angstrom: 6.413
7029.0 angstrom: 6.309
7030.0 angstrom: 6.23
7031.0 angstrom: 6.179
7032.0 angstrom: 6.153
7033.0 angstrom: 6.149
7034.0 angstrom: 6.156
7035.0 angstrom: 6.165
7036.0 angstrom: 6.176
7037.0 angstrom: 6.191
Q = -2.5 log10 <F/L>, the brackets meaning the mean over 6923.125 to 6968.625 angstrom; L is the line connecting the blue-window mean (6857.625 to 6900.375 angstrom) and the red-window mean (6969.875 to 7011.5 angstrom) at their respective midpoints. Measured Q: 0.008 mag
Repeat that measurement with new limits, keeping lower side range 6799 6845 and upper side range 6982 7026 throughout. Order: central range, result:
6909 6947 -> 0.00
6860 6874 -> 0.02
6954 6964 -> 0.03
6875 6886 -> 0.07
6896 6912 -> 0.01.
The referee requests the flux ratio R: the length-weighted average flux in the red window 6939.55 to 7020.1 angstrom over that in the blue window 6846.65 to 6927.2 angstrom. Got 1.0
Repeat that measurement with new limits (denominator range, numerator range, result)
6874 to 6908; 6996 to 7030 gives 1.03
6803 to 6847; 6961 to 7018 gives 1.02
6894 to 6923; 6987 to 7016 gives 1.01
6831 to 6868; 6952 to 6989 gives 1.00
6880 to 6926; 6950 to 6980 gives 1.01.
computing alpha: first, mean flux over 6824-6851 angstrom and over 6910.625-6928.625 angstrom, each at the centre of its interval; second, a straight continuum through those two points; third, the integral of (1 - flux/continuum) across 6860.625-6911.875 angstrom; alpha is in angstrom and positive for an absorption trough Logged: 2.7 angstrom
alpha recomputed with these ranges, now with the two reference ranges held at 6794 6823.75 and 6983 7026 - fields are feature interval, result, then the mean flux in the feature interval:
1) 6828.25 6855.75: -1.4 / 6.65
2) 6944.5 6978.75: 0.3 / 6.44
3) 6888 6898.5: 0.2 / 6.27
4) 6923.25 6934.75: -0.1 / 6.49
